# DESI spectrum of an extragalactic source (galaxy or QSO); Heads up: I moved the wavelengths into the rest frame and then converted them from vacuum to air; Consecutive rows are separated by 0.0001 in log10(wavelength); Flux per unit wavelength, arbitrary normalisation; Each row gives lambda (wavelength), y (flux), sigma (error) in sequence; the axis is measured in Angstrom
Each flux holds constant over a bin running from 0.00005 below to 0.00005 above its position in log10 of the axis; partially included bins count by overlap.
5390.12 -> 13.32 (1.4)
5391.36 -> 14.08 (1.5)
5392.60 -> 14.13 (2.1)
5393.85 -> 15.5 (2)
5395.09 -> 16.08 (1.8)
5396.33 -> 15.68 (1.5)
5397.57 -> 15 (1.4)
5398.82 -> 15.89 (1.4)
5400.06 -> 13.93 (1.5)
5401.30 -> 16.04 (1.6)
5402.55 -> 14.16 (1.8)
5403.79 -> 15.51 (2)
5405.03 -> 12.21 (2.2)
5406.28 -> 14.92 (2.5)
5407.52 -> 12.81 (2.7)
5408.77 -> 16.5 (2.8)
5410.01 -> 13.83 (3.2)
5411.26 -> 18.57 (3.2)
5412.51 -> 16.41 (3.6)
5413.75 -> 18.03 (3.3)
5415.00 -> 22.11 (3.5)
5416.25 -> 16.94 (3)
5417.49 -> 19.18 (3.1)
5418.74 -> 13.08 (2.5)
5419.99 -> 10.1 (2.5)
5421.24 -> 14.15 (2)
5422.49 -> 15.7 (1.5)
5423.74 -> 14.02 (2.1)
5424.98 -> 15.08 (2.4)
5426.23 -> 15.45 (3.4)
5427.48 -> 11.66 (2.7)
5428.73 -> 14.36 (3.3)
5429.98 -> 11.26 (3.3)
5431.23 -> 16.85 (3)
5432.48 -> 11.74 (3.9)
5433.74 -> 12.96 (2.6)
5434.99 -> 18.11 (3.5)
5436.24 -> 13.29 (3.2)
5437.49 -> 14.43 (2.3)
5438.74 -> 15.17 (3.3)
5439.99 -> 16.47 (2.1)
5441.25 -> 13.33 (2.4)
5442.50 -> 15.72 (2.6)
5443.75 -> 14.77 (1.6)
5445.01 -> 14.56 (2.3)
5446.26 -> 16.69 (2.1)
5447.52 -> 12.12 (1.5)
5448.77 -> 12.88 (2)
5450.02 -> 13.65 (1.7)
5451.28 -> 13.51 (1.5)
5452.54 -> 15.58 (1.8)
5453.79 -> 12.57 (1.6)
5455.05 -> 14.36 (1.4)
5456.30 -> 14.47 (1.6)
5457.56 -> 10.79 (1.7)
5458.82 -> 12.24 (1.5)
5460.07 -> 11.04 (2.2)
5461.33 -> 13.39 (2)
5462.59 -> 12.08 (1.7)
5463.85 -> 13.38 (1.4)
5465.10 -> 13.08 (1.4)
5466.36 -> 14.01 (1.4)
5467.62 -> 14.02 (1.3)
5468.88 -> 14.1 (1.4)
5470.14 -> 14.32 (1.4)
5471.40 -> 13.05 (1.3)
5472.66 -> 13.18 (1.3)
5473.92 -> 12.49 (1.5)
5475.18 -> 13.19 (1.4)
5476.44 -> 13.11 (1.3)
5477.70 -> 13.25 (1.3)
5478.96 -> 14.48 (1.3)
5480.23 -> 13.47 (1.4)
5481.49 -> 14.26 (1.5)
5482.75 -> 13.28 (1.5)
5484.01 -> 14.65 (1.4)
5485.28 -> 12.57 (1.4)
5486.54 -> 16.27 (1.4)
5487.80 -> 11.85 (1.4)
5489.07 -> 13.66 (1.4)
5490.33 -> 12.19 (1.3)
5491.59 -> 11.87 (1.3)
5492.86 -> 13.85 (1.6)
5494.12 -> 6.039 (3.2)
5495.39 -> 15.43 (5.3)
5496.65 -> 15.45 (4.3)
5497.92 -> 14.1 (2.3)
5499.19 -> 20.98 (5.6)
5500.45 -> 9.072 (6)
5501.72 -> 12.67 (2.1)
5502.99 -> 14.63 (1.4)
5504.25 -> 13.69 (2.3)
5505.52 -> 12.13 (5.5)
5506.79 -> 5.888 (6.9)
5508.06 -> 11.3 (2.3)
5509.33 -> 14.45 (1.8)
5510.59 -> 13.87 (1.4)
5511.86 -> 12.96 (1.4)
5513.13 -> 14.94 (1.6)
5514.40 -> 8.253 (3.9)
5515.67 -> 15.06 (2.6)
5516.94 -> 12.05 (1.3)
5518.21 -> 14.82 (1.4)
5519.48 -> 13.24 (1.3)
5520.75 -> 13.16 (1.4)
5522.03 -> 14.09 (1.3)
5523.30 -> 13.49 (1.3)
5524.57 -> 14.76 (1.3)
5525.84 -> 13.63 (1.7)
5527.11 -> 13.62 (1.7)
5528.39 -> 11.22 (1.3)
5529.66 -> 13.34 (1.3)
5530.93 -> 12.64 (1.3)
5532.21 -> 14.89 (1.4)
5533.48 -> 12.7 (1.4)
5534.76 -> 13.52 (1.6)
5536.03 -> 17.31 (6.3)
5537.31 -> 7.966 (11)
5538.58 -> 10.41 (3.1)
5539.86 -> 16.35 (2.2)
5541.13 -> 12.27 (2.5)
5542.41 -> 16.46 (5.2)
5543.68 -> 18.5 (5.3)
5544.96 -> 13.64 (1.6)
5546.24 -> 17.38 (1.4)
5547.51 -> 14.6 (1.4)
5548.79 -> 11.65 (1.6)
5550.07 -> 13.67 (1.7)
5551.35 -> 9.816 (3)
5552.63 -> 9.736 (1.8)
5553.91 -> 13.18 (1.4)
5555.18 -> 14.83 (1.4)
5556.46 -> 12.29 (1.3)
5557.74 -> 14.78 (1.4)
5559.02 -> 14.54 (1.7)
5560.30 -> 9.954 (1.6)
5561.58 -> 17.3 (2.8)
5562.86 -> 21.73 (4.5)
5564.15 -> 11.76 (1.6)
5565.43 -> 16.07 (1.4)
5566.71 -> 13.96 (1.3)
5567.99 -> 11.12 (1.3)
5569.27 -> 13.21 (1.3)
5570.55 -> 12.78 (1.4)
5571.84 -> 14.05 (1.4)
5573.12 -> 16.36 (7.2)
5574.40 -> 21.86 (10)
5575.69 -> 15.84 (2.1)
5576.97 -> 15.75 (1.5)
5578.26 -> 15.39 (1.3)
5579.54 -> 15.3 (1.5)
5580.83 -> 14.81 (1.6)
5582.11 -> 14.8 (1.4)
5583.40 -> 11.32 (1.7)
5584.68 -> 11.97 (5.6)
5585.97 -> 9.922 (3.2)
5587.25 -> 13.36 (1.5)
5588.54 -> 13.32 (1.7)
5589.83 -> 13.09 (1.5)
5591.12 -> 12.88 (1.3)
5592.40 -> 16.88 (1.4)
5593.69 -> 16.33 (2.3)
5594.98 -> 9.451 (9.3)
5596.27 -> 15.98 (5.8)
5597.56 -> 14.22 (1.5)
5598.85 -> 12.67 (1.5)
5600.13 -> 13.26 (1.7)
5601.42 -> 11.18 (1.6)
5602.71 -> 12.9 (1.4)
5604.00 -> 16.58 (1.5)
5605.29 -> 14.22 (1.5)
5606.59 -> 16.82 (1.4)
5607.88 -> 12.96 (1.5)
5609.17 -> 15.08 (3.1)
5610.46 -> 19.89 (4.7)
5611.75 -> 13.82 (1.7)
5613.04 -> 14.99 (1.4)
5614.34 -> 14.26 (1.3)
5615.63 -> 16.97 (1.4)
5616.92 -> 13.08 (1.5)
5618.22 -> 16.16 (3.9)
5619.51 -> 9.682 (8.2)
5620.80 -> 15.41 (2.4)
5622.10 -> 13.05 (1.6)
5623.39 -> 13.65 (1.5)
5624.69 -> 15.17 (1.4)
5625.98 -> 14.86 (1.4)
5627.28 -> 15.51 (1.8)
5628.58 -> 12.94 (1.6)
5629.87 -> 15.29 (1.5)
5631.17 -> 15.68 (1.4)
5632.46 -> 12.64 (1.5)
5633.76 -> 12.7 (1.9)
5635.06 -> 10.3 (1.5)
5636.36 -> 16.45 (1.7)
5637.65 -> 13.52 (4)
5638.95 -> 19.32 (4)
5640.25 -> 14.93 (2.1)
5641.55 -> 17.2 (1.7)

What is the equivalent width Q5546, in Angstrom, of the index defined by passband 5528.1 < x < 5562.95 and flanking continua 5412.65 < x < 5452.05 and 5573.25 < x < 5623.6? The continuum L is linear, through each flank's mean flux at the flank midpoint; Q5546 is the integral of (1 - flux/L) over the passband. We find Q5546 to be 1.88 Angstrom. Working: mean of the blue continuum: 14.8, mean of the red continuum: 14.4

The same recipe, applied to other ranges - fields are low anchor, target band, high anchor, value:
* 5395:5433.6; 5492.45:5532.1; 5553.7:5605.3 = 4.0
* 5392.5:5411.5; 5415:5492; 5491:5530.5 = 1.0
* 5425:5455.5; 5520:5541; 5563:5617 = 1.5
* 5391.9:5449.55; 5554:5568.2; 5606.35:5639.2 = 0.2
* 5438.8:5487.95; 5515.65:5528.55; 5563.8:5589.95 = 0.3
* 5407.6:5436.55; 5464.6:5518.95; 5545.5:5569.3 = 4.7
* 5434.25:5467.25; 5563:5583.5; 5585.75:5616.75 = -1.0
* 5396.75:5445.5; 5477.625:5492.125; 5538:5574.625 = 1.1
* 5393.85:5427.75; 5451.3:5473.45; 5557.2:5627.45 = 2.6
